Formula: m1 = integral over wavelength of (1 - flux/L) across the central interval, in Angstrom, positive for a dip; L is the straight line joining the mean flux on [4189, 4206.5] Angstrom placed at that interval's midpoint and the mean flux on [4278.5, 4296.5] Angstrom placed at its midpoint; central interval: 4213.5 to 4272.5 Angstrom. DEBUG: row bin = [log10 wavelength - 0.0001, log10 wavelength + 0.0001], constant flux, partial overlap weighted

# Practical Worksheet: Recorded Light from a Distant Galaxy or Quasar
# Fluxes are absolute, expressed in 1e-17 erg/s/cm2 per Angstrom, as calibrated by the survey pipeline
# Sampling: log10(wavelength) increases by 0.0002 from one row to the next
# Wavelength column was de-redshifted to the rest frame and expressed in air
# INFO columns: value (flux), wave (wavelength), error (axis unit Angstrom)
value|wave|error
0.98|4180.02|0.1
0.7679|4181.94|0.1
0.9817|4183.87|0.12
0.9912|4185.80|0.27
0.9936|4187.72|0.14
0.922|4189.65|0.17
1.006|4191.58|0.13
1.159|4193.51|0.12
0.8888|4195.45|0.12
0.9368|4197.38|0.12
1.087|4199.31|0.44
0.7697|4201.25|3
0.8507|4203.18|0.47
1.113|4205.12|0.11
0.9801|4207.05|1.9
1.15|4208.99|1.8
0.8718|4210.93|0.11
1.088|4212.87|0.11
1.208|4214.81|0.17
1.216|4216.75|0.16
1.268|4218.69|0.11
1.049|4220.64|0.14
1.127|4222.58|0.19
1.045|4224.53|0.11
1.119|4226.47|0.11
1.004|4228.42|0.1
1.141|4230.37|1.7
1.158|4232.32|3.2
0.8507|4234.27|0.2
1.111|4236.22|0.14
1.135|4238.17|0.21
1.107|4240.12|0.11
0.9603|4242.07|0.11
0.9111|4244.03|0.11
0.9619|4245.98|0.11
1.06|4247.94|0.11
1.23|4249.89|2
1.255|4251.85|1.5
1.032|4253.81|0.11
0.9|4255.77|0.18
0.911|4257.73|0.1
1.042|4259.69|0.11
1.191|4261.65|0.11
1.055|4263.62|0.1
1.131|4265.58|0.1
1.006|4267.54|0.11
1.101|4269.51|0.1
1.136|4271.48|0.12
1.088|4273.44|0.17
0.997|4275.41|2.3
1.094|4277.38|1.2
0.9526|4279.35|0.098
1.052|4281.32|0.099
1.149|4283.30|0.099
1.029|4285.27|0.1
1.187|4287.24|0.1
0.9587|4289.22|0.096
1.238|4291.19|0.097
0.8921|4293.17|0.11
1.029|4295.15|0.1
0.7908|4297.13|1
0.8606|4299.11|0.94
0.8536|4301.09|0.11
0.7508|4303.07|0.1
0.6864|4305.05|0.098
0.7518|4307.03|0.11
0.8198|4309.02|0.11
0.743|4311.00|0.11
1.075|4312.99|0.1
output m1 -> -4.1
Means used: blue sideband 0.971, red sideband 1.05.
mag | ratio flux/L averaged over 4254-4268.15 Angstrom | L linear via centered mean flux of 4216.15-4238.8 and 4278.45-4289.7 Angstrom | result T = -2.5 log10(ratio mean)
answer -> 0.04 mag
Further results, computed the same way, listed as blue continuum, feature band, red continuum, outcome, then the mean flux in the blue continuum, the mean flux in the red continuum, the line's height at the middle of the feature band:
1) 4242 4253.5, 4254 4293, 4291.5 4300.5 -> -0.079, 1.07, 0.917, 0.988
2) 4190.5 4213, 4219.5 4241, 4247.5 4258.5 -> -0.047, 0.988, 1.07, 1.03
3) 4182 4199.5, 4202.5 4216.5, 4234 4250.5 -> -0.051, 0.98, 1.04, 1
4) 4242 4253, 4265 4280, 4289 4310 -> -0.094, 1.07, 0.872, 0.975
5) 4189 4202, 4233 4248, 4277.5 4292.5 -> 0.013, 0.971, 1.08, 1.02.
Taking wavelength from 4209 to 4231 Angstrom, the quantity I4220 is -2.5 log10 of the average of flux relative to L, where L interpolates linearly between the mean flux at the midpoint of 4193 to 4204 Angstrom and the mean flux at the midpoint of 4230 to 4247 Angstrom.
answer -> -0.118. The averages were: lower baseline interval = 0.941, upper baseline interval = 1.03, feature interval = 1.1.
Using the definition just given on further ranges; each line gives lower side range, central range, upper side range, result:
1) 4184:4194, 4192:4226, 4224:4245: -0.02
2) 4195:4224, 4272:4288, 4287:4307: -0.15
